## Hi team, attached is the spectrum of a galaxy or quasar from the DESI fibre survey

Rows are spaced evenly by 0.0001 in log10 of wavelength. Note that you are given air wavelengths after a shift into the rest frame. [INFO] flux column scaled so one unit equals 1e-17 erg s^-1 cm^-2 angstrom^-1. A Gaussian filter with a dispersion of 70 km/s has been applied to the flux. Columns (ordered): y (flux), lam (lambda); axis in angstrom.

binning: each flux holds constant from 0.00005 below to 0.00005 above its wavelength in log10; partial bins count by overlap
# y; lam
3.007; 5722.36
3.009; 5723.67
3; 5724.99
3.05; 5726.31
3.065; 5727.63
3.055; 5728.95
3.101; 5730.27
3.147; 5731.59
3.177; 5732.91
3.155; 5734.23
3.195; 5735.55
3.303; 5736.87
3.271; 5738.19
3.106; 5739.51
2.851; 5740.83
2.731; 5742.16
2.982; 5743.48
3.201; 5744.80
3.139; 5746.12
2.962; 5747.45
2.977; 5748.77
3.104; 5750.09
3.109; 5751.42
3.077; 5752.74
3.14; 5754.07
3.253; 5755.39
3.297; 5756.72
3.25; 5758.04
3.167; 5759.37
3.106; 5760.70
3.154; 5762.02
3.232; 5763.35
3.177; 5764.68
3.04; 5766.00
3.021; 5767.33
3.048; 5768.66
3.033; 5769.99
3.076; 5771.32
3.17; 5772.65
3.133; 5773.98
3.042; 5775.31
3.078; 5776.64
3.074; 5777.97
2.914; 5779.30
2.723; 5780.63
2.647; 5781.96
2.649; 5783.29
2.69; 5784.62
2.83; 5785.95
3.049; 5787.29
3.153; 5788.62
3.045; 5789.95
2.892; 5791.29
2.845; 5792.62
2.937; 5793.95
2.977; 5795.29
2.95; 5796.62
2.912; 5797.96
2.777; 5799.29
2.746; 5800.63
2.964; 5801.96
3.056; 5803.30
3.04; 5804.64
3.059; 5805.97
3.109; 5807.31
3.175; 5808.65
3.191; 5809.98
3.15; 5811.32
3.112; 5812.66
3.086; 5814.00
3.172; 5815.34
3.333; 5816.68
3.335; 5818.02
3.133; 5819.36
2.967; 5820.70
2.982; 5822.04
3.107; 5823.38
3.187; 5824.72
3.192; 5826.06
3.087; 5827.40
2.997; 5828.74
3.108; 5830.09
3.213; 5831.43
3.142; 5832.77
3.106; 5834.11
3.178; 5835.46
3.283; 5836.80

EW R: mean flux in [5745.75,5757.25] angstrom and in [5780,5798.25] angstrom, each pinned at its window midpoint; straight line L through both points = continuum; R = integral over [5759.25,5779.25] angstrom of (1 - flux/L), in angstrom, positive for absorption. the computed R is -0.62 angstrom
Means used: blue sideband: 3.11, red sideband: 2.88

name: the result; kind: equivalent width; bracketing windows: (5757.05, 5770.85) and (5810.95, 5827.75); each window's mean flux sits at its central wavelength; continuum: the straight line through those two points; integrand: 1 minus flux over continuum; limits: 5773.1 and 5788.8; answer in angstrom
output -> 1.1 angstrom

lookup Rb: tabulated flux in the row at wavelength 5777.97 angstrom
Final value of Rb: 3.074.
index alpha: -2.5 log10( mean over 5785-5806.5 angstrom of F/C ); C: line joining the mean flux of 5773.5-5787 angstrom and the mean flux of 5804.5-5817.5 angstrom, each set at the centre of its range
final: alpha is 0.024 mag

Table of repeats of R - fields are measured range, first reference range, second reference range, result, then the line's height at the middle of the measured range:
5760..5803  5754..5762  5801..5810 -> 2.27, 3.14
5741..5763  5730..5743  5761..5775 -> 0.03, 3.1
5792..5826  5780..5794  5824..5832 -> -0.57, 3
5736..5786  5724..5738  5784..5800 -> -0.39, 3.03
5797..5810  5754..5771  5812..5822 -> 0.65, 3.15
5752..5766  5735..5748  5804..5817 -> -0.40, 3.09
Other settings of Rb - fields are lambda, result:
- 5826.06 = 3.192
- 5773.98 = 3.133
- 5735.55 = 3.195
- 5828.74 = 2.997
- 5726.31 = 3.05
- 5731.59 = 3.147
